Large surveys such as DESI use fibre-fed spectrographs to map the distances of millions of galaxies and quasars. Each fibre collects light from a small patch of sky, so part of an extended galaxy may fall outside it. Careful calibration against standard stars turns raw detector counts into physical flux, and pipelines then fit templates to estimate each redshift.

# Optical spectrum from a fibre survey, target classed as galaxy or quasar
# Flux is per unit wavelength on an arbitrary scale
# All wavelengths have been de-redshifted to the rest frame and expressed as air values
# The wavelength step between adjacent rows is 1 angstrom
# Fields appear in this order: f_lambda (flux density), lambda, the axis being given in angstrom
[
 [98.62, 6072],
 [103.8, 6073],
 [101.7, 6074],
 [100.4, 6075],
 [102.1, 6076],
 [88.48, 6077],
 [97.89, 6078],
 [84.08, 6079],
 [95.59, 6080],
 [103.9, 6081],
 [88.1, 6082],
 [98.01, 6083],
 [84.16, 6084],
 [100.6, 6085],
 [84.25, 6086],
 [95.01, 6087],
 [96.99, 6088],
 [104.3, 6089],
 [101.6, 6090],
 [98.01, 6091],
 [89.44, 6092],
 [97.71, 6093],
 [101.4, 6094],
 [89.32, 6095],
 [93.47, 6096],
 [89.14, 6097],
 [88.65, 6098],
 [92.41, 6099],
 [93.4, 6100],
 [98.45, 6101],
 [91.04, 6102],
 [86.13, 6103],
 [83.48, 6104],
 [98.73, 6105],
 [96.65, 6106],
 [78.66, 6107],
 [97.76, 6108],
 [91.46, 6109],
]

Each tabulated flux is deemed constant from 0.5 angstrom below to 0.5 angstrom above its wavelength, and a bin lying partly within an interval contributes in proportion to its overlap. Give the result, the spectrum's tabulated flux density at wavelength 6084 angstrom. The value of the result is 84.16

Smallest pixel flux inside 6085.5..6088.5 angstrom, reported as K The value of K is 84.25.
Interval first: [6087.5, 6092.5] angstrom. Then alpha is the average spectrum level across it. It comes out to 98.1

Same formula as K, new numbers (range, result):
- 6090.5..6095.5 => 89.32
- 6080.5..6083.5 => 88.1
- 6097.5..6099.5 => 88.65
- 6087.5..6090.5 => 96.99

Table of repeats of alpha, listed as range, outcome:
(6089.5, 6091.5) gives 99.8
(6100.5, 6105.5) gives 91.6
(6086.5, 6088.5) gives 96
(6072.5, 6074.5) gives 103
